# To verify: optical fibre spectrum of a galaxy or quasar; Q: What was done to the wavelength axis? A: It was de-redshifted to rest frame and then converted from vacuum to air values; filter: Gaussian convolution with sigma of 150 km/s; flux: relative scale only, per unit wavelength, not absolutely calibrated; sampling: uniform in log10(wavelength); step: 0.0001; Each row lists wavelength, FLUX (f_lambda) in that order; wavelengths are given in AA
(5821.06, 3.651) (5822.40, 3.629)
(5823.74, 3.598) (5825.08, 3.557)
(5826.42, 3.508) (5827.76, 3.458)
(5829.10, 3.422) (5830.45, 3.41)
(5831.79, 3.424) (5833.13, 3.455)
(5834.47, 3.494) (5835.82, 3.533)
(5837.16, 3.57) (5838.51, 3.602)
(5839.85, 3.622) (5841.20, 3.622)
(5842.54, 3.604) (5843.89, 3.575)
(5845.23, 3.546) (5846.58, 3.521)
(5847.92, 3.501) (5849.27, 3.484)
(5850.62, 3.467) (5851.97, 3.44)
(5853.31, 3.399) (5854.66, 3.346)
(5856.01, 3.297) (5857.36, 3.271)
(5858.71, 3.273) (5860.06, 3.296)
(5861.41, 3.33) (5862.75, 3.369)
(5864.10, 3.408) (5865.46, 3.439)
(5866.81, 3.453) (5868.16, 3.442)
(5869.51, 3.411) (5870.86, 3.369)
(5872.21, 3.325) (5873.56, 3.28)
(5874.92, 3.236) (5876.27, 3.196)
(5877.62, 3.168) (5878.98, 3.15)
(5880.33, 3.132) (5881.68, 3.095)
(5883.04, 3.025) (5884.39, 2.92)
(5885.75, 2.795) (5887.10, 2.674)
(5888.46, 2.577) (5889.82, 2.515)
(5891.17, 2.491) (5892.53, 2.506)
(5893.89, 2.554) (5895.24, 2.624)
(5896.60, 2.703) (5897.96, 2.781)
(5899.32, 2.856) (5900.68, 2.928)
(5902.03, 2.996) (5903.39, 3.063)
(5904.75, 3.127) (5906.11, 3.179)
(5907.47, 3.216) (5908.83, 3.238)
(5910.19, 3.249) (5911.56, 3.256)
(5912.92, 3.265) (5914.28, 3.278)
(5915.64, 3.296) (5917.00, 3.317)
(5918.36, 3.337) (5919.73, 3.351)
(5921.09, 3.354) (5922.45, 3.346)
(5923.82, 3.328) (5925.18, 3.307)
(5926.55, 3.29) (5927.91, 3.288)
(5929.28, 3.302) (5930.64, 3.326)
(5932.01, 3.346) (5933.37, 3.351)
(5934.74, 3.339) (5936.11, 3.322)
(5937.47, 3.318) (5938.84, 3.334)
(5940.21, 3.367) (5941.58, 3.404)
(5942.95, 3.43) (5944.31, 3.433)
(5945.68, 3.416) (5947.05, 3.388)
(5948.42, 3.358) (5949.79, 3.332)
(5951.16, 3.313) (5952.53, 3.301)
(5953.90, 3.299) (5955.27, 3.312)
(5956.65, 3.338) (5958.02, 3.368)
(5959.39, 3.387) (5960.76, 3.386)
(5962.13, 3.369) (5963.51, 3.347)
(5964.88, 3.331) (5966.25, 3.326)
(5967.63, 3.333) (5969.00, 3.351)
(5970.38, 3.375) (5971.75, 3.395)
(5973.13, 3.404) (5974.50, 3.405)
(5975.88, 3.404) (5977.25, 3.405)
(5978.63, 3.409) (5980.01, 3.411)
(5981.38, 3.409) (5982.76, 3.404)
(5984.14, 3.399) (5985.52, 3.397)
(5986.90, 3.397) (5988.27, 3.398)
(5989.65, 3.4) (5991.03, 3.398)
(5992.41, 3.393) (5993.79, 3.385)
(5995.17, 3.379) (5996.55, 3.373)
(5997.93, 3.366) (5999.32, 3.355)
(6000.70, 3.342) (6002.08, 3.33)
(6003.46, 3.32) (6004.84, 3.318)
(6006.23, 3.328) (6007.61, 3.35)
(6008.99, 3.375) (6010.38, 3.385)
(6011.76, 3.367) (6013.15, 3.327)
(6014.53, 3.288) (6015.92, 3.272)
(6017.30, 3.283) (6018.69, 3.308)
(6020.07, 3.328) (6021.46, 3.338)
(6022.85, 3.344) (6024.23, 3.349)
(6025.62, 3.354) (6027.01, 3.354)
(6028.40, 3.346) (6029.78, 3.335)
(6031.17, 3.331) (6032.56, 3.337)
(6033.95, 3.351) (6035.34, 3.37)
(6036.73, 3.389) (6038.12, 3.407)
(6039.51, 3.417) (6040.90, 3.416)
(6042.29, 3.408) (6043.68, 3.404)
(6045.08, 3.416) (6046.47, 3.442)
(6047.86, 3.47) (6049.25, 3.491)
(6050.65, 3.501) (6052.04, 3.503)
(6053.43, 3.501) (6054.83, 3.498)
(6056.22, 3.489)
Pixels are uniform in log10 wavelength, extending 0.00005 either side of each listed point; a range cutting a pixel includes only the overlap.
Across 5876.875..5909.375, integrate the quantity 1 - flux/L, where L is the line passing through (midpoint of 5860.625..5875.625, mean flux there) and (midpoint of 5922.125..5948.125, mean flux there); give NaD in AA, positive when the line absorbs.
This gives 4.6 AA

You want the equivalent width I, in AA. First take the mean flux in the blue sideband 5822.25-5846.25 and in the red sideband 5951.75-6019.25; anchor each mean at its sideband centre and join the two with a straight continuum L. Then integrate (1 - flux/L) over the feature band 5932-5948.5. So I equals 0.20 AA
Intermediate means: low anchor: 3.53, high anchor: 3.36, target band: 3.37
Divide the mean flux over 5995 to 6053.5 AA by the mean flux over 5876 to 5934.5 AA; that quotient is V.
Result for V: 1.1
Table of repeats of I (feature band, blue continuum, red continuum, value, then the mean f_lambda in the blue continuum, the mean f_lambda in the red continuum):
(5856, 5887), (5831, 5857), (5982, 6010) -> 2.1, 3.5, 3.37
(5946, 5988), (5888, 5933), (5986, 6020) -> -1.6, 3.08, 3.35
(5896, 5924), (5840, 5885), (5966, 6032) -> 1.6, 3.35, 3.36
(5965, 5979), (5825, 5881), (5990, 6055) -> 0.0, 3.41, 3.37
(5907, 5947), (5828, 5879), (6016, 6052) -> 0.9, 3.42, 3.38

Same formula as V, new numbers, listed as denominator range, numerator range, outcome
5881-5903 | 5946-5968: 1.21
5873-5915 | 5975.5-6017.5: 1.13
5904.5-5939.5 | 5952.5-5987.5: 1.02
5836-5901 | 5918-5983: 1.05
